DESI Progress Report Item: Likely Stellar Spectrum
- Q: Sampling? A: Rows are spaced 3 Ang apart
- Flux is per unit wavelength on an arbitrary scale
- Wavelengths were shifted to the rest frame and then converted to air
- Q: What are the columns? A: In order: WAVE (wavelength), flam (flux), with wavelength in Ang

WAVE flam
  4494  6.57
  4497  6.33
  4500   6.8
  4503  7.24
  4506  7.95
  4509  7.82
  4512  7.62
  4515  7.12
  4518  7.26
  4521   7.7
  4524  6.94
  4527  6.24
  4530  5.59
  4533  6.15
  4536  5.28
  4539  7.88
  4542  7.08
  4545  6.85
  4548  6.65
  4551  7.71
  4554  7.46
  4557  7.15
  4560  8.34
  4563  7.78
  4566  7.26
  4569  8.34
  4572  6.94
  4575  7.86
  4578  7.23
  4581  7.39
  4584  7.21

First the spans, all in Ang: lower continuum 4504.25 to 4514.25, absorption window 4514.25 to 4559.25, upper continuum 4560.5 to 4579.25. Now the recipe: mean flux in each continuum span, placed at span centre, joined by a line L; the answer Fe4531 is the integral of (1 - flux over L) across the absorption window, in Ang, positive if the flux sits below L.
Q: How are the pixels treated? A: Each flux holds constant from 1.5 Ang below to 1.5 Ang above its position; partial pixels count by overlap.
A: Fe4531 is 4.61 Ang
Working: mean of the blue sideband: 7.73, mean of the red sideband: 7.61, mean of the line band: 6.89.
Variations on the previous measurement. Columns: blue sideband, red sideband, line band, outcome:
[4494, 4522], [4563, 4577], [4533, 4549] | 1.6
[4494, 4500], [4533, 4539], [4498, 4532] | -4.0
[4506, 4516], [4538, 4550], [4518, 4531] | 1.2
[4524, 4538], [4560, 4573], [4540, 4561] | -1.1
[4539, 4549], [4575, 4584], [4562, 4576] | -0.7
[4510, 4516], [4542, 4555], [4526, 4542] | 2.1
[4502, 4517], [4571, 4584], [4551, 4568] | -0.5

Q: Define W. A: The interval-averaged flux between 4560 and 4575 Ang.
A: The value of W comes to 7.68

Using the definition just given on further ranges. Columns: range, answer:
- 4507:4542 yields 6.9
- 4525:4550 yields 6.5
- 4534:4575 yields 7.29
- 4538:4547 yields 7.2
